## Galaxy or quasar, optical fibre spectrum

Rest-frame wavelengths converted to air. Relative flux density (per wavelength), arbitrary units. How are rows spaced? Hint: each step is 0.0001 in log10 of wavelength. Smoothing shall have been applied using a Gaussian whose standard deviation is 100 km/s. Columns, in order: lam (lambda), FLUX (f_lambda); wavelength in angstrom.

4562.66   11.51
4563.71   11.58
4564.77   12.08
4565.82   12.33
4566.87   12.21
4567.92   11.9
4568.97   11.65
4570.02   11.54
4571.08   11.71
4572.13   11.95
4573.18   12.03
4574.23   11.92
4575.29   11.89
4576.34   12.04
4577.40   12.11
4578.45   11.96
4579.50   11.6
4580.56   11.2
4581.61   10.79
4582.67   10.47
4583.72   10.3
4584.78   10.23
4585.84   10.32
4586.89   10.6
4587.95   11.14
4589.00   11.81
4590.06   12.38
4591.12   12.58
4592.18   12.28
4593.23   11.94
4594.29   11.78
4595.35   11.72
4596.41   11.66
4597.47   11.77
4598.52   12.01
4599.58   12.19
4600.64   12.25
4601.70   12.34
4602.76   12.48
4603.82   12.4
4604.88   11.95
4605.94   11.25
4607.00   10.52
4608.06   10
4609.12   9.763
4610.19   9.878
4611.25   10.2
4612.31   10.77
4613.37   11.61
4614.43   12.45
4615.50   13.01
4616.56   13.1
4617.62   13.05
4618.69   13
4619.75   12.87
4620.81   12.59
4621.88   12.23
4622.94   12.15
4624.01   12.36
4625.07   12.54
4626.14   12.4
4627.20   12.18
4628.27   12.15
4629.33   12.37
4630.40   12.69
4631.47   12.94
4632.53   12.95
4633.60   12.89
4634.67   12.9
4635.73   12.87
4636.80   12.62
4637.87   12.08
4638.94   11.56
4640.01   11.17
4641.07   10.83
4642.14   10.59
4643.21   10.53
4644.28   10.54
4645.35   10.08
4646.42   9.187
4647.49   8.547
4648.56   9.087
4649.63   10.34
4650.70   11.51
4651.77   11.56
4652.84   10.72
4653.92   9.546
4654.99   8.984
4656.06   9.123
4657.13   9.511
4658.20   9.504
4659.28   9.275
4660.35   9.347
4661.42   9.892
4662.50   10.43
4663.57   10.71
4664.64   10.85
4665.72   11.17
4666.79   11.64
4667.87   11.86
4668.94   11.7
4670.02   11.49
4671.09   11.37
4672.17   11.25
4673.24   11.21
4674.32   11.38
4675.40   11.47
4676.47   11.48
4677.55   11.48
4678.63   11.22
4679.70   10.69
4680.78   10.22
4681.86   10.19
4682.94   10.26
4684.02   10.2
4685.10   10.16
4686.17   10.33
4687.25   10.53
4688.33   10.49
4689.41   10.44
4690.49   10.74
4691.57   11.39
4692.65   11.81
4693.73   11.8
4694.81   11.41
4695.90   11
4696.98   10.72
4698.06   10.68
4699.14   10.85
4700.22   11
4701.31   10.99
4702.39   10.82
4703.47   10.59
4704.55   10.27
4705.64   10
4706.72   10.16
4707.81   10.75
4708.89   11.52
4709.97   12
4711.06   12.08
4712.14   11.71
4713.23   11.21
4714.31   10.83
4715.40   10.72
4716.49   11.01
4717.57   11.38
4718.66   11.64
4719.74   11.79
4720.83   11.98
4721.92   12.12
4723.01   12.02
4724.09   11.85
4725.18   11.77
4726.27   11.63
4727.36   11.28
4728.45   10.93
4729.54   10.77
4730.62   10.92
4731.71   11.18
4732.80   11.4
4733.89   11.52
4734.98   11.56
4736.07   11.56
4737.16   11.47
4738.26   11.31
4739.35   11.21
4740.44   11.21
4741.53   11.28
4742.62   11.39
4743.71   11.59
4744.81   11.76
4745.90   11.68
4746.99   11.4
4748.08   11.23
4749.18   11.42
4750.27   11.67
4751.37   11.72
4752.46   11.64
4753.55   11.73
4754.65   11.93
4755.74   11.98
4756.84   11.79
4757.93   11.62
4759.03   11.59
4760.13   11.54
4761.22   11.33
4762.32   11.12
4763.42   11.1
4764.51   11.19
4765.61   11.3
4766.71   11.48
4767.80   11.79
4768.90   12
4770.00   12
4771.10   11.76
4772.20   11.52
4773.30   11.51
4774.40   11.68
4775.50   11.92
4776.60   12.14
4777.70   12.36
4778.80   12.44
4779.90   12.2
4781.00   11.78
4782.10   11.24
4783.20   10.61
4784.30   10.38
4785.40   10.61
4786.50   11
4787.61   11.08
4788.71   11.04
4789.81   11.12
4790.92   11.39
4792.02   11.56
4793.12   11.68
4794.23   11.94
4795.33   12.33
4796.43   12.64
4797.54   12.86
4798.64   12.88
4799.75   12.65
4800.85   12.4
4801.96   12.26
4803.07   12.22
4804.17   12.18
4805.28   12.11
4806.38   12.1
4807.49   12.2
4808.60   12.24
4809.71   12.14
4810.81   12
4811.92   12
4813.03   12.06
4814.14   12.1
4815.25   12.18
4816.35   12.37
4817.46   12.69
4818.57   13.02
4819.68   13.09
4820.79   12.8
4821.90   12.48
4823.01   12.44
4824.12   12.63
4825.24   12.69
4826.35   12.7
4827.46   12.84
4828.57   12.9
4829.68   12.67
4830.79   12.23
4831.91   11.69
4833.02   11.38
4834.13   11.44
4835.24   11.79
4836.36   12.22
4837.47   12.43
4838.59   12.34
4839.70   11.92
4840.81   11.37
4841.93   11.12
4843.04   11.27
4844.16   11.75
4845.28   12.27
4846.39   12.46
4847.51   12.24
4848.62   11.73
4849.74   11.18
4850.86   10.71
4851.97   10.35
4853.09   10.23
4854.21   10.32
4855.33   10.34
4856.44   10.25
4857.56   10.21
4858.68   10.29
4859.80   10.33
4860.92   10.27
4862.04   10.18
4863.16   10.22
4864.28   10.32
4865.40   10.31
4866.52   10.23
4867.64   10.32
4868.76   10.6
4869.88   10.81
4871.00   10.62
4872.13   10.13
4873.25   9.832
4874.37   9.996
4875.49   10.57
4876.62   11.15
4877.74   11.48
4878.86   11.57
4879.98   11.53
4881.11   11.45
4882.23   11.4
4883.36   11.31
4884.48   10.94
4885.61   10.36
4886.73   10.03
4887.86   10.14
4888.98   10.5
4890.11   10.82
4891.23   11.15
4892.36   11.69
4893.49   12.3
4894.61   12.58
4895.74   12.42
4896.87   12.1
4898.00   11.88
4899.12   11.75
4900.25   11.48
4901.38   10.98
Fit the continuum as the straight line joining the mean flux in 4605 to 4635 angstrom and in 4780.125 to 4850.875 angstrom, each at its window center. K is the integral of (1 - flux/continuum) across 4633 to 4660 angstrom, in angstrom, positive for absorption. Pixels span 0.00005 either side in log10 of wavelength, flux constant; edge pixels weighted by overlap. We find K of 3.2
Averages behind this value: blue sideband 12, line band 10.6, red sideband 12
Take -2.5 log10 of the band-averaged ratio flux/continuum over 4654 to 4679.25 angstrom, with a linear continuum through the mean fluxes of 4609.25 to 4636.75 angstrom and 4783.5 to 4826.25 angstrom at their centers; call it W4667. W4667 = 0.15 mag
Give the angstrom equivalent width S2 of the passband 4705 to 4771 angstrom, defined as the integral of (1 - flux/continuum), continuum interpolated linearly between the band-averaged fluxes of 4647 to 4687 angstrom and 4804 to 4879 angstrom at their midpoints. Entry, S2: -3.1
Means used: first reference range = 10.5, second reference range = 11.5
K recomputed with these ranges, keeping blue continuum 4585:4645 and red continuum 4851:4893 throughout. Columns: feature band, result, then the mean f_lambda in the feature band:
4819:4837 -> -2.6 angstrom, 12.4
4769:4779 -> -0.7 angstrom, 11.9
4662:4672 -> 0.3 angstrom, 11.3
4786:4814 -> -2.7 angstrom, 12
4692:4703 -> 0.3 angstrom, 11.1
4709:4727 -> -0.4 angstrom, 11.6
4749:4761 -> -0.6 angstrom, 11.7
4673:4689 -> 1.1 angstrom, 10.7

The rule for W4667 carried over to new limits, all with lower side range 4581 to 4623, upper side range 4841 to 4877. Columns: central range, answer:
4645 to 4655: 0.15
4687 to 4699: 0.03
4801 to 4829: -0.14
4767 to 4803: -0.08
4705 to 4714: 0.01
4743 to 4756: -0.05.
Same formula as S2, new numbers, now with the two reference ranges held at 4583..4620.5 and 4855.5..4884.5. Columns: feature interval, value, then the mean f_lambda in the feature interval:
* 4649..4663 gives 1.8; 9.97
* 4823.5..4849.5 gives -3.2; 12.1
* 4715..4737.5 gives -0.6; 11.5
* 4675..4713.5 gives 1.3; 10.9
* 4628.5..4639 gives -1.0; 12.6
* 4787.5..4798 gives -0.8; 11.8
